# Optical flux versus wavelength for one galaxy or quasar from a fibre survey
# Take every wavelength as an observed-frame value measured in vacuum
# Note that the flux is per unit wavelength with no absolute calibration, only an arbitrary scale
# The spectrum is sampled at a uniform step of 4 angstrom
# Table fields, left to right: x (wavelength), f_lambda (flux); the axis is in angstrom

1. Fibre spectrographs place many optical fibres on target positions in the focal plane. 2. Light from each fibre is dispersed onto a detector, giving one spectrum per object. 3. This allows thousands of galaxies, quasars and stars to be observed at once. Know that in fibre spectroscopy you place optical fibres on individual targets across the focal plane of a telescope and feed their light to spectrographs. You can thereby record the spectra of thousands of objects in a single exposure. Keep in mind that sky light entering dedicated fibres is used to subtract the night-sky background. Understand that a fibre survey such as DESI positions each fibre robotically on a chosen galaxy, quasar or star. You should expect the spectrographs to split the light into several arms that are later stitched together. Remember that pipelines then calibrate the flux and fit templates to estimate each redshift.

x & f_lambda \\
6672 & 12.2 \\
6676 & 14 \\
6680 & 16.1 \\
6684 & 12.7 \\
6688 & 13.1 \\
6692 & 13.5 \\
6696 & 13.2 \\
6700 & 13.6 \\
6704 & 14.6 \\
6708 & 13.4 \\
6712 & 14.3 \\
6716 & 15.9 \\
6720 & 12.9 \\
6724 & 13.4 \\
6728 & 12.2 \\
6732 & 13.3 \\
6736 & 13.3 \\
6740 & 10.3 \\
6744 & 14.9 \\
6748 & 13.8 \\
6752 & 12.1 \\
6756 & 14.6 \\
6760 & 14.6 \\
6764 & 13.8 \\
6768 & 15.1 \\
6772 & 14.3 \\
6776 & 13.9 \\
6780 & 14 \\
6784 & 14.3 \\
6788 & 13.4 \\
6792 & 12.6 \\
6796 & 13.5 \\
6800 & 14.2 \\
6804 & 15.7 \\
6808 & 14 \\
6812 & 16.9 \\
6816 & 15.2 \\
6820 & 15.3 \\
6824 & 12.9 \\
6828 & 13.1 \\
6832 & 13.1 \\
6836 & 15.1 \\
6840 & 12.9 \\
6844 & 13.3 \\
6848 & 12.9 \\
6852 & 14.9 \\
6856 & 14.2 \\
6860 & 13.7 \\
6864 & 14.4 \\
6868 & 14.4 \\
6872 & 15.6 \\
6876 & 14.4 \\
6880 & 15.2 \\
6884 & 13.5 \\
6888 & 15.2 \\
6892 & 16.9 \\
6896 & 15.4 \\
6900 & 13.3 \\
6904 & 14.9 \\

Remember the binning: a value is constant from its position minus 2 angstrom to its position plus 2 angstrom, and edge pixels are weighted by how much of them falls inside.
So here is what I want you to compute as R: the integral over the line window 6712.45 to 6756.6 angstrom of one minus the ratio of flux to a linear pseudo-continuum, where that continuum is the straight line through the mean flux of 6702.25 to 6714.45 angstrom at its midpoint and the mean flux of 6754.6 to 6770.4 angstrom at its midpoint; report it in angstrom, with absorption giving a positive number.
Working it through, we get 3.1 angstrom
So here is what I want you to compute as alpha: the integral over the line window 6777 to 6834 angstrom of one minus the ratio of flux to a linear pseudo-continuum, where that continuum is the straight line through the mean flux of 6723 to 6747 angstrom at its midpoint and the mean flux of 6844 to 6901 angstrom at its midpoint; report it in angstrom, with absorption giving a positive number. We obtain -1.7 angstrom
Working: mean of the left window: 12.9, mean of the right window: 14.5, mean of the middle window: 14.2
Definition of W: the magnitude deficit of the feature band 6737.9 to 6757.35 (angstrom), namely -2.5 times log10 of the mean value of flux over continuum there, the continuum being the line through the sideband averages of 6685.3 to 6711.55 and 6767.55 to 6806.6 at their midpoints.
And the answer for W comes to 0.061 mag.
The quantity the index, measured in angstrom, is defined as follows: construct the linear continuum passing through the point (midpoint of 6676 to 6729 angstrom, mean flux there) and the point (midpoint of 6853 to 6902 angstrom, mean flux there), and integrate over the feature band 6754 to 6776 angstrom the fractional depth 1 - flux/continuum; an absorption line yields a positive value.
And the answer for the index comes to -0.5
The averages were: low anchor 13.8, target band 14.4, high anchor 14.7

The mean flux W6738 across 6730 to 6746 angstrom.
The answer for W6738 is 12.9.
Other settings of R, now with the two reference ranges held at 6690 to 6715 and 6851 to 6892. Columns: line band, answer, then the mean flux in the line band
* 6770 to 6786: 0.1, 14.1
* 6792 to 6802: 0.5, 13.6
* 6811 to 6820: -0.9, 15.8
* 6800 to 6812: -0.6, 15.1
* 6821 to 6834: 1.1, 13.2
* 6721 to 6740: 1.7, 12.8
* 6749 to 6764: 0.4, 13.8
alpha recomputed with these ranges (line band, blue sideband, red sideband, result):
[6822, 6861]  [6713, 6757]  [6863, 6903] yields 2.20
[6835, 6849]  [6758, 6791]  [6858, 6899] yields 1.05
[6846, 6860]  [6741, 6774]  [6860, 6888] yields 0.50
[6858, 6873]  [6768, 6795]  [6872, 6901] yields 0.28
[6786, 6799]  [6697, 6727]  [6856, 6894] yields 1.00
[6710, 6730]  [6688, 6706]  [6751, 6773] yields 0.13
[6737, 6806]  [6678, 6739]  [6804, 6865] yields 0.44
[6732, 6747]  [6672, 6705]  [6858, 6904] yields 1.11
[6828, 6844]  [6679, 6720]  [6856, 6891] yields 0.97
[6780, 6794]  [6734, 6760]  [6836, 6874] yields 0.06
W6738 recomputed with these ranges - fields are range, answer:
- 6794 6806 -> 14.5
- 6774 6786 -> 14.1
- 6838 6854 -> 13.5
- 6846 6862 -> 13.9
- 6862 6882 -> 14.8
